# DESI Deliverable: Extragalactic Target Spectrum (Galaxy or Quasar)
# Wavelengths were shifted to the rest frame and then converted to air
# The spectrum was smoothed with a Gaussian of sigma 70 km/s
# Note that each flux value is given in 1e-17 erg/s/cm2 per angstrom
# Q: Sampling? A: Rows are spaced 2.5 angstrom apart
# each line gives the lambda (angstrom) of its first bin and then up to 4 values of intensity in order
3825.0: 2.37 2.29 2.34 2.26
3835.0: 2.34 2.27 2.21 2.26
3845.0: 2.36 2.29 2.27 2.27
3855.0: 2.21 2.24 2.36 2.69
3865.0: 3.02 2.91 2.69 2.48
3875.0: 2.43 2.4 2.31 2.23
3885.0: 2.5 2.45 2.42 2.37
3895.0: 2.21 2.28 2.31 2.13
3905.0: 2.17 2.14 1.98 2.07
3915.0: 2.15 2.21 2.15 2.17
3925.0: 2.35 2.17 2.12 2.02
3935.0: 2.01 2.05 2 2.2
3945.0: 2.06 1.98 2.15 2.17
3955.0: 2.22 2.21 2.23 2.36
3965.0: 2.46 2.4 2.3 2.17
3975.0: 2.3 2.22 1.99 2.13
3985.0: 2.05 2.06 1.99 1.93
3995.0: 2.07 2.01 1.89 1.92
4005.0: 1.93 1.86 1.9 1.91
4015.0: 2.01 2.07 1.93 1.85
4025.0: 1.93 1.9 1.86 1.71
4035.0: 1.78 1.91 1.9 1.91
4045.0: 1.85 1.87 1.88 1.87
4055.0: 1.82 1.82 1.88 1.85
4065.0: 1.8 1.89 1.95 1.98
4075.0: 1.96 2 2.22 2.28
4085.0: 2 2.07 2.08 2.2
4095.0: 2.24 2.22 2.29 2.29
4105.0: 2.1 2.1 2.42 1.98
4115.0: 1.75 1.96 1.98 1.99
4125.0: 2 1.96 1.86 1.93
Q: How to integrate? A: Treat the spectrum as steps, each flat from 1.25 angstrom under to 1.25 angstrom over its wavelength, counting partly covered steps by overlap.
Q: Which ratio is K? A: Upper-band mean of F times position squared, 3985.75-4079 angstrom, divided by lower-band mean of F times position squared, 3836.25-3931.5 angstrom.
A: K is 0.9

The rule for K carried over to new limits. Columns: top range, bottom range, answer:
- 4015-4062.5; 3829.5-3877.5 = 0.85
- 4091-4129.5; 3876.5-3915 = 1.03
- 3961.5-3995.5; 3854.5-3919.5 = 0.97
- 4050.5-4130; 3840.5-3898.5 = 0.94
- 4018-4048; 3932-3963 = 0.92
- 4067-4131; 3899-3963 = 1.05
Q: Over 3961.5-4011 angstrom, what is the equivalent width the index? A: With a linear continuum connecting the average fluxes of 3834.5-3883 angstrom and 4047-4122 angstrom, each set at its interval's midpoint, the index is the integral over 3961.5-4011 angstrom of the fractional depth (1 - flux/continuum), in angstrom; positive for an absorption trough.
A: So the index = 2.3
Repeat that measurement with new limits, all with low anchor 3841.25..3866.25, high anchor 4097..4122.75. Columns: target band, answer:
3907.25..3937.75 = 2.5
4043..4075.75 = 4.2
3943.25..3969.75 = 0.6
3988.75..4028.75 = 4.9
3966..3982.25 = 0.2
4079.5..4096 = -0.2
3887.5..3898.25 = 0.1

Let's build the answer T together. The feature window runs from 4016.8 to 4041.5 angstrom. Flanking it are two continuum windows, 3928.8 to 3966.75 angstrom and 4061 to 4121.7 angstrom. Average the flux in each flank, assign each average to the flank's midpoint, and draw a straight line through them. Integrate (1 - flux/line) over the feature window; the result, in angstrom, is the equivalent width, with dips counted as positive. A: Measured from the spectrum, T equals 2.6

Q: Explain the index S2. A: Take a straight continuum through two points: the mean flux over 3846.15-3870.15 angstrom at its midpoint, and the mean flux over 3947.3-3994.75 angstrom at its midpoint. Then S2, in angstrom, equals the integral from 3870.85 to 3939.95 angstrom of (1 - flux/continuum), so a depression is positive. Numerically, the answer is 3.7 angstrom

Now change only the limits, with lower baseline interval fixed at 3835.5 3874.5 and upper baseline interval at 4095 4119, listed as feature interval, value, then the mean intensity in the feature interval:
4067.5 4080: 1.0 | 1.99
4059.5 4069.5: 1.5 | 1.86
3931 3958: 2.7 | 2.09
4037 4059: 3.3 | 1.87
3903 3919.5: 1.7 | 2.12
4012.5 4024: 1.4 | 1.96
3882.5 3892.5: -0.1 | 2.42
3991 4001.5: 1.3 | 1.97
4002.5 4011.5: 1.4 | 1.9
